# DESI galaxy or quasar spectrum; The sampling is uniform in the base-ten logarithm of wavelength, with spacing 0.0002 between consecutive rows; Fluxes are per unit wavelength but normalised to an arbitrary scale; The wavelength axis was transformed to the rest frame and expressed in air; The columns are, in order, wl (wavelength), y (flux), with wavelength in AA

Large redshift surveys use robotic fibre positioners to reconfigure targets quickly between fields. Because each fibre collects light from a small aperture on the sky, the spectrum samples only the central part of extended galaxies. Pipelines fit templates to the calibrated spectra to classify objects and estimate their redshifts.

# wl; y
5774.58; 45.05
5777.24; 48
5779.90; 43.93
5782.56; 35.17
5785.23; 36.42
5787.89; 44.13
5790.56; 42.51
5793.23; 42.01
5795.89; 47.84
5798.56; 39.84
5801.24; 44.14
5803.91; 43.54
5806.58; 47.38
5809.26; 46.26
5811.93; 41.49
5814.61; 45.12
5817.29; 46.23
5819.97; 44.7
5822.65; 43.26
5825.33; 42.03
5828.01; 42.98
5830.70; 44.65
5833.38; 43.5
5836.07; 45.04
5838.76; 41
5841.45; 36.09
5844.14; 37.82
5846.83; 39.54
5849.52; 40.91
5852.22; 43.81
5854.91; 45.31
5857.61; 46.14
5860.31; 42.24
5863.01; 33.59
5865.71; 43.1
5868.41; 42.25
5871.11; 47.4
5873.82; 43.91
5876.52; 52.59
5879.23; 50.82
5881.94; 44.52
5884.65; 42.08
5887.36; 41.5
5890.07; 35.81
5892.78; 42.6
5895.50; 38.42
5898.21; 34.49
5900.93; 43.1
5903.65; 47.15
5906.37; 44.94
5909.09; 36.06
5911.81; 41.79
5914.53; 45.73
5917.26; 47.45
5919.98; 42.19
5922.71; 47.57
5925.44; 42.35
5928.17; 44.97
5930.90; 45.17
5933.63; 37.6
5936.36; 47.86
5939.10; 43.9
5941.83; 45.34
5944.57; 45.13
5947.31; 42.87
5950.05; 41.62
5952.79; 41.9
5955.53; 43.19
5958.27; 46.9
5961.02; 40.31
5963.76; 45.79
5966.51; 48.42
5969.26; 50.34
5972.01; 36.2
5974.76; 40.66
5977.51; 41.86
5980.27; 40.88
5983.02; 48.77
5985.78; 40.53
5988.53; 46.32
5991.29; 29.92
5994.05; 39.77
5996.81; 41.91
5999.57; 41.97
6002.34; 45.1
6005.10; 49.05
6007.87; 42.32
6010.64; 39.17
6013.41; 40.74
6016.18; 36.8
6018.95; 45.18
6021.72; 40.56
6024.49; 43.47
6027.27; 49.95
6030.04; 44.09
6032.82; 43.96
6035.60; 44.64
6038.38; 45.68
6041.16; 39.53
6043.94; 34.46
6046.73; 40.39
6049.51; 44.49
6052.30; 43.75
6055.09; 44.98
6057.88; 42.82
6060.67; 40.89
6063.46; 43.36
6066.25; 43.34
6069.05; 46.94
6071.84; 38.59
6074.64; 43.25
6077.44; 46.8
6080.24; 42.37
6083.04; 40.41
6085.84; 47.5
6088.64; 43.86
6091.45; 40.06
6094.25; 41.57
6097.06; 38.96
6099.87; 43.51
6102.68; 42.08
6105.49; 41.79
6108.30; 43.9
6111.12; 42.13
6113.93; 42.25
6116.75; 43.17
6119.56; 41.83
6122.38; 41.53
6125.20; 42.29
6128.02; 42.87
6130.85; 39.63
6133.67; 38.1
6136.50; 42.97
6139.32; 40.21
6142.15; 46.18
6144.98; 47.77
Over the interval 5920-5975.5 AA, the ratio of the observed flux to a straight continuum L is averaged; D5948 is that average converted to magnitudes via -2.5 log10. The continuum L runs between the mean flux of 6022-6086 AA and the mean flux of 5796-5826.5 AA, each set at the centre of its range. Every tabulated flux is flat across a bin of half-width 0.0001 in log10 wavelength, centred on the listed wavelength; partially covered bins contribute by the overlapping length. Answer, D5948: -0.01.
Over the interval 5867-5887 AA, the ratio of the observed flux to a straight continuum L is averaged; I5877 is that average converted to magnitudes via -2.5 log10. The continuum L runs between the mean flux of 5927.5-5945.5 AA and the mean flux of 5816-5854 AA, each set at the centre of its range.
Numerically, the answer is -0.07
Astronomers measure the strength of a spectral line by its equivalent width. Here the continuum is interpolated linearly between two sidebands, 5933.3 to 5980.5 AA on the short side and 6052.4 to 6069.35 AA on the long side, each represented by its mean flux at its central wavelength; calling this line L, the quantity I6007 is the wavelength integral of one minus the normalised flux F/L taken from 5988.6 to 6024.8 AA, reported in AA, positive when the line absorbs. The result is 1.82 AA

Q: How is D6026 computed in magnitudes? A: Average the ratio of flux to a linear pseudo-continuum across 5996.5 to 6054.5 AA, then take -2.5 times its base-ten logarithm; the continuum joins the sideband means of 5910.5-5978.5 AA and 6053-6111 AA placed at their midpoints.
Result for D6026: 0.01 mag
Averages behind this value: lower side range 43.9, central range 42.8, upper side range 42.8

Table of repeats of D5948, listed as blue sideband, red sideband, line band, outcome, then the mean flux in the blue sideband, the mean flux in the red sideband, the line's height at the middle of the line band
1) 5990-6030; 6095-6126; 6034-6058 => -0.007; 42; 42.1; 42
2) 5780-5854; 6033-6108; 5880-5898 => 0.047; 42.5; 42.6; 42.6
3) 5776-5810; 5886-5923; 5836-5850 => 0.079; 43.1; 41.9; 42.6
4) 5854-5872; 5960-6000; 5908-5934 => -0.023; 42.7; 42.3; 42.5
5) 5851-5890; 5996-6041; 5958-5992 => 0.014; 44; 43.3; 43.5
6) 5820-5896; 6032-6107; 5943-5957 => -0.009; 42.7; 42.6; 42.6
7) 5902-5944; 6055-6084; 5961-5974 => -0.018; 44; 43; 43.7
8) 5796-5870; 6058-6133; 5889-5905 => 0.062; 42.8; 42.5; 42.7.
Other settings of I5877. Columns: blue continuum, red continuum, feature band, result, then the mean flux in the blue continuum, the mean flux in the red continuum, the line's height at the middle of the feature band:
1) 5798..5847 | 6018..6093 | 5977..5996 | 0.05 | 43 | 43.1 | 43.1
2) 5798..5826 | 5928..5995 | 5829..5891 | 0.02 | 44.2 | 43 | 43.8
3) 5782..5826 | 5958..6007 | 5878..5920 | 0.02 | 43.2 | 42.9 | 43.1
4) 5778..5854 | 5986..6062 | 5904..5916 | 0.00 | 42.6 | 42.3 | 42.5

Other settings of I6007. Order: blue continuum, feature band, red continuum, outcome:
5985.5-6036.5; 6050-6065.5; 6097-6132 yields -0.35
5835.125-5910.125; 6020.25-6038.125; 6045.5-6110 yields -0.76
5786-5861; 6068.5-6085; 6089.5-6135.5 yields -0.47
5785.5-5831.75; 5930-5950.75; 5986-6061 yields -0.40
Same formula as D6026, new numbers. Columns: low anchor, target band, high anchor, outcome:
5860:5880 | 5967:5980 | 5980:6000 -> -0.02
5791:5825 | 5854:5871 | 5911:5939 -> 0.05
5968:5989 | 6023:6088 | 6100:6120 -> -0.01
